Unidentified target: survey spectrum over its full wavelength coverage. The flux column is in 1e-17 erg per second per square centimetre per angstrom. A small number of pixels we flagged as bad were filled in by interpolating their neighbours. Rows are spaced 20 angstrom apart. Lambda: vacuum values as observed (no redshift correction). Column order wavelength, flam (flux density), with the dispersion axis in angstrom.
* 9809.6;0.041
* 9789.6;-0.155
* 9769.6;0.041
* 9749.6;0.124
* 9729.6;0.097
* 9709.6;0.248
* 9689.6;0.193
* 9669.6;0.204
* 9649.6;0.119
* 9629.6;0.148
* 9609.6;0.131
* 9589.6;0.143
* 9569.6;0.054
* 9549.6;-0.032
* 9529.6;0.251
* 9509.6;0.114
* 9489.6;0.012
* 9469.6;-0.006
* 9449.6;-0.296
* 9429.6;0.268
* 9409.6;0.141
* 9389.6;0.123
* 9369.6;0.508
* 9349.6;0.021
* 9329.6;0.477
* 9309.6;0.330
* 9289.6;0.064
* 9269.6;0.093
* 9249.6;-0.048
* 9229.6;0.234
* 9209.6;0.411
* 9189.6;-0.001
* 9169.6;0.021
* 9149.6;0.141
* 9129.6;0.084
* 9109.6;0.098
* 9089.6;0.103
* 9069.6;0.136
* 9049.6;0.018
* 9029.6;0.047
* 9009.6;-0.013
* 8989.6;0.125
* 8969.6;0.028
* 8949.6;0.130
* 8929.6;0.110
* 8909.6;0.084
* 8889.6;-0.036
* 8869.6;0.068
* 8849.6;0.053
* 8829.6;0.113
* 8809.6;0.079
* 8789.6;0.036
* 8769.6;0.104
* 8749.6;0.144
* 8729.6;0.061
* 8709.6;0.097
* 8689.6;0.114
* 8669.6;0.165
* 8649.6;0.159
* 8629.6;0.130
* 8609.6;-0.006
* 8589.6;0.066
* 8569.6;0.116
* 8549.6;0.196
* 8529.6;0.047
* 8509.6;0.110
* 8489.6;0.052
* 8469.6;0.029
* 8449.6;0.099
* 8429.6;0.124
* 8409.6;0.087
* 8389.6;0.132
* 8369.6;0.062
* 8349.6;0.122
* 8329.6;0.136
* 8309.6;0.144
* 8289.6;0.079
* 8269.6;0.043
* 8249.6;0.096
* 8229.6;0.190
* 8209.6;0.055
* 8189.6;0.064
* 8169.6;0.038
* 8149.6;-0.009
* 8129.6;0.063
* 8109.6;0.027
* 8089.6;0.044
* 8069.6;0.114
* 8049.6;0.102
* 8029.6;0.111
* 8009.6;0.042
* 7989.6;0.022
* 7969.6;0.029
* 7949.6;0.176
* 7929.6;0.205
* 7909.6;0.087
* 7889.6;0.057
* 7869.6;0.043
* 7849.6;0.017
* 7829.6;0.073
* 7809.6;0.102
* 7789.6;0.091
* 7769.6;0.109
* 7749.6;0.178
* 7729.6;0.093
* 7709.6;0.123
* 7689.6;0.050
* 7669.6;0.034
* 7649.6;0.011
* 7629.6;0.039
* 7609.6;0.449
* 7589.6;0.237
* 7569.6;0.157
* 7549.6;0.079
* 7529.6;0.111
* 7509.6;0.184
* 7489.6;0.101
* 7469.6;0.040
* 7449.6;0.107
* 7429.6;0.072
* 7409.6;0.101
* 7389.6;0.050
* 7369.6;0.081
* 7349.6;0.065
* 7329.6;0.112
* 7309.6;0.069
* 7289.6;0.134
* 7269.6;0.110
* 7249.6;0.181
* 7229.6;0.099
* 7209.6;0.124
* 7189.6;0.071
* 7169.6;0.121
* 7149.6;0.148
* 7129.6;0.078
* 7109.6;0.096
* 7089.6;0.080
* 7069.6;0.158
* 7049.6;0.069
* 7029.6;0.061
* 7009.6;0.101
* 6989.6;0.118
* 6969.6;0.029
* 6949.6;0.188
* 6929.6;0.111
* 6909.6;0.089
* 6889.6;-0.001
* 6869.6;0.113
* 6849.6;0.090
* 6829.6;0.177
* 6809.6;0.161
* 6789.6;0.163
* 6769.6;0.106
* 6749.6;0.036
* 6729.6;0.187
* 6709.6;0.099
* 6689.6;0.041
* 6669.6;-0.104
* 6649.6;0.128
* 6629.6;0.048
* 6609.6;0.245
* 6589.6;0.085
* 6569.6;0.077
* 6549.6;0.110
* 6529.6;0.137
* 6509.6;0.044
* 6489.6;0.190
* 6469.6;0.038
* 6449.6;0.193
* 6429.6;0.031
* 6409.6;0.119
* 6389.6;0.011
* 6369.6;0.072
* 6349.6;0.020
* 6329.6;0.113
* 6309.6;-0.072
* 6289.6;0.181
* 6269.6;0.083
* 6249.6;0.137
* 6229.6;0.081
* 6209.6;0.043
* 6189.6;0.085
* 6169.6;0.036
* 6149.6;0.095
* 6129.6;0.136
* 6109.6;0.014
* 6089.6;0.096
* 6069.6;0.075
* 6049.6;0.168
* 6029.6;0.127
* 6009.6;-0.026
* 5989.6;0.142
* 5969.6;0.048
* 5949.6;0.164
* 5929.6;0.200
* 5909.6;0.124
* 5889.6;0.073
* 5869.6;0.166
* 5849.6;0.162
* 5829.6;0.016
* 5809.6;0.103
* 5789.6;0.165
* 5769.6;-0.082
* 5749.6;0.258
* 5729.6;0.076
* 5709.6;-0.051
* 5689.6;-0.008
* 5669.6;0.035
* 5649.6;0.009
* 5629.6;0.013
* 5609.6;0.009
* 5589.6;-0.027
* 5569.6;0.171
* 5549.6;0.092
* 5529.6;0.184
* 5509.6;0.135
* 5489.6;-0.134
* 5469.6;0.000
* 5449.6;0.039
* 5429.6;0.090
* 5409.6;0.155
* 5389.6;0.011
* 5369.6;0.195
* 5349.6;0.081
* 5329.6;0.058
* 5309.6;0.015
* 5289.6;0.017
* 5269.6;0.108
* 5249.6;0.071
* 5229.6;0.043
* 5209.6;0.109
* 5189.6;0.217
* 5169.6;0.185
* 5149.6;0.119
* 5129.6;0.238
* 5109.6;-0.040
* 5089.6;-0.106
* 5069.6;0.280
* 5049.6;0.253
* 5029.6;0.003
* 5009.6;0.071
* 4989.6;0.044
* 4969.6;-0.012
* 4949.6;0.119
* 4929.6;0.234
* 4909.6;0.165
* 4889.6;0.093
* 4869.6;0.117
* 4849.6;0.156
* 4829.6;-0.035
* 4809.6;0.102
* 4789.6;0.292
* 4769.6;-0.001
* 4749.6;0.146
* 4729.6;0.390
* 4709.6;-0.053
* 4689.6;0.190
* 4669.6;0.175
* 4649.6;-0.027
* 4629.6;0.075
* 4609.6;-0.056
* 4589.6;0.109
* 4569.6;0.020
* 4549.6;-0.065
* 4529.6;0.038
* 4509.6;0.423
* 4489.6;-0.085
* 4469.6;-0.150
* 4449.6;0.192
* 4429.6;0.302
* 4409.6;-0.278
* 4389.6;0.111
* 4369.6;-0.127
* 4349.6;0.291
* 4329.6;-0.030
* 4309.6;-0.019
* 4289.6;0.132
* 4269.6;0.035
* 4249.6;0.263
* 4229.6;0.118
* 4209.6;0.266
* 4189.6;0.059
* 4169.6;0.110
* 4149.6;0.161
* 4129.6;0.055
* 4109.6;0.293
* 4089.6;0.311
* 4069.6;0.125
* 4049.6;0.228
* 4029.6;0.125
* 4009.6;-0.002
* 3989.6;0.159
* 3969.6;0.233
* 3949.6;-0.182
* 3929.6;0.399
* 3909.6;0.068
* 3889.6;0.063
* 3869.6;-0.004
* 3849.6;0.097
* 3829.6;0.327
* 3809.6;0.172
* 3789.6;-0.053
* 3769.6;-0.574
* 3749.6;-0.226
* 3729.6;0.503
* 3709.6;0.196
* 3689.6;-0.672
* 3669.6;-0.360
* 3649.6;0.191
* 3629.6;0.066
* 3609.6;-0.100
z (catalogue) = 1.47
